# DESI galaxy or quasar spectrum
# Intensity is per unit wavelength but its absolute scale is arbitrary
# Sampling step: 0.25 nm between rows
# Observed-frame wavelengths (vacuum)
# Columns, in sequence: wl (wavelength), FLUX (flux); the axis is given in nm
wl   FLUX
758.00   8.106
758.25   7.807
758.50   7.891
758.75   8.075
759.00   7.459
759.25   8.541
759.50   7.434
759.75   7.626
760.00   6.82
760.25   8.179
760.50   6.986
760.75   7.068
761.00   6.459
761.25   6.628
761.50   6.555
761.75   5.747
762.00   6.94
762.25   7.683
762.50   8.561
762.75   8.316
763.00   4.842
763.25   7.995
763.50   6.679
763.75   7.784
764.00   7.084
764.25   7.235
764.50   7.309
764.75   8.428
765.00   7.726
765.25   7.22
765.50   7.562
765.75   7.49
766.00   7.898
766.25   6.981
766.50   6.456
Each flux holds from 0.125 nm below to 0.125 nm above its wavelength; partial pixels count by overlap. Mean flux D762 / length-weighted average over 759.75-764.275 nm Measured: 7.1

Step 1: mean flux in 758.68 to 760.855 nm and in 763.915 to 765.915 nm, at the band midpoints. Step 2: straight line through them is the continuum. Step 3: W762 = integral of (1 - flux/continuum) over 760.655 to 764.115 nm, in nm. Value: 0.24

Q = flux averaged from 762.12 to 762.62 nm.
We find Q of 8.11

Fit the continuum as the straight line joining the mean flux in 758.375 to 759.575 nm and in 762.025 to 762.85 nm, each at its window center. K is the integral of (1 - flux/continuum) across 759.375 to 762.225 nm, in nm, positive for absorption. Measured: 0.35 nm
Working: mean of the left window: 7.9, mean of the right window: 8.03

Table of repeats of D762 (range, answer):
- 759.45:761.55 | 7.09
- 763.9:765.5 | 7.51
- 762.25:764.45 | 7.33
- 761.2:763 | 7.06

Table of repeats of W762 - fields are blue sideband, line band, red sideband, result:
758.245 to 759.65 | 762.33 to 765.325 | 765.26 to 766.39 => 0.05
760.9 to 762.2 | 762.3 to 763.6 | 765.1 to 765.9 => -0.09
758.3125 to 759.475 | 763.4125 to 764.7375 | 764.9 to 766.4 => 0.04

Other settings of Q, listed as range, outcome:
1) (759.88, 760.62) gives 7.33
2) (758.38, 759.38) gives 7.99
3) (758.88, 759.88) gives 7.76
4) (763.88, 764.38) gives 7.16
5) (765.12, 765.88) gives 7.43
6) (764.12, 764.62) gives 7.27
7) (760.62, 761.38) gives 6.72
